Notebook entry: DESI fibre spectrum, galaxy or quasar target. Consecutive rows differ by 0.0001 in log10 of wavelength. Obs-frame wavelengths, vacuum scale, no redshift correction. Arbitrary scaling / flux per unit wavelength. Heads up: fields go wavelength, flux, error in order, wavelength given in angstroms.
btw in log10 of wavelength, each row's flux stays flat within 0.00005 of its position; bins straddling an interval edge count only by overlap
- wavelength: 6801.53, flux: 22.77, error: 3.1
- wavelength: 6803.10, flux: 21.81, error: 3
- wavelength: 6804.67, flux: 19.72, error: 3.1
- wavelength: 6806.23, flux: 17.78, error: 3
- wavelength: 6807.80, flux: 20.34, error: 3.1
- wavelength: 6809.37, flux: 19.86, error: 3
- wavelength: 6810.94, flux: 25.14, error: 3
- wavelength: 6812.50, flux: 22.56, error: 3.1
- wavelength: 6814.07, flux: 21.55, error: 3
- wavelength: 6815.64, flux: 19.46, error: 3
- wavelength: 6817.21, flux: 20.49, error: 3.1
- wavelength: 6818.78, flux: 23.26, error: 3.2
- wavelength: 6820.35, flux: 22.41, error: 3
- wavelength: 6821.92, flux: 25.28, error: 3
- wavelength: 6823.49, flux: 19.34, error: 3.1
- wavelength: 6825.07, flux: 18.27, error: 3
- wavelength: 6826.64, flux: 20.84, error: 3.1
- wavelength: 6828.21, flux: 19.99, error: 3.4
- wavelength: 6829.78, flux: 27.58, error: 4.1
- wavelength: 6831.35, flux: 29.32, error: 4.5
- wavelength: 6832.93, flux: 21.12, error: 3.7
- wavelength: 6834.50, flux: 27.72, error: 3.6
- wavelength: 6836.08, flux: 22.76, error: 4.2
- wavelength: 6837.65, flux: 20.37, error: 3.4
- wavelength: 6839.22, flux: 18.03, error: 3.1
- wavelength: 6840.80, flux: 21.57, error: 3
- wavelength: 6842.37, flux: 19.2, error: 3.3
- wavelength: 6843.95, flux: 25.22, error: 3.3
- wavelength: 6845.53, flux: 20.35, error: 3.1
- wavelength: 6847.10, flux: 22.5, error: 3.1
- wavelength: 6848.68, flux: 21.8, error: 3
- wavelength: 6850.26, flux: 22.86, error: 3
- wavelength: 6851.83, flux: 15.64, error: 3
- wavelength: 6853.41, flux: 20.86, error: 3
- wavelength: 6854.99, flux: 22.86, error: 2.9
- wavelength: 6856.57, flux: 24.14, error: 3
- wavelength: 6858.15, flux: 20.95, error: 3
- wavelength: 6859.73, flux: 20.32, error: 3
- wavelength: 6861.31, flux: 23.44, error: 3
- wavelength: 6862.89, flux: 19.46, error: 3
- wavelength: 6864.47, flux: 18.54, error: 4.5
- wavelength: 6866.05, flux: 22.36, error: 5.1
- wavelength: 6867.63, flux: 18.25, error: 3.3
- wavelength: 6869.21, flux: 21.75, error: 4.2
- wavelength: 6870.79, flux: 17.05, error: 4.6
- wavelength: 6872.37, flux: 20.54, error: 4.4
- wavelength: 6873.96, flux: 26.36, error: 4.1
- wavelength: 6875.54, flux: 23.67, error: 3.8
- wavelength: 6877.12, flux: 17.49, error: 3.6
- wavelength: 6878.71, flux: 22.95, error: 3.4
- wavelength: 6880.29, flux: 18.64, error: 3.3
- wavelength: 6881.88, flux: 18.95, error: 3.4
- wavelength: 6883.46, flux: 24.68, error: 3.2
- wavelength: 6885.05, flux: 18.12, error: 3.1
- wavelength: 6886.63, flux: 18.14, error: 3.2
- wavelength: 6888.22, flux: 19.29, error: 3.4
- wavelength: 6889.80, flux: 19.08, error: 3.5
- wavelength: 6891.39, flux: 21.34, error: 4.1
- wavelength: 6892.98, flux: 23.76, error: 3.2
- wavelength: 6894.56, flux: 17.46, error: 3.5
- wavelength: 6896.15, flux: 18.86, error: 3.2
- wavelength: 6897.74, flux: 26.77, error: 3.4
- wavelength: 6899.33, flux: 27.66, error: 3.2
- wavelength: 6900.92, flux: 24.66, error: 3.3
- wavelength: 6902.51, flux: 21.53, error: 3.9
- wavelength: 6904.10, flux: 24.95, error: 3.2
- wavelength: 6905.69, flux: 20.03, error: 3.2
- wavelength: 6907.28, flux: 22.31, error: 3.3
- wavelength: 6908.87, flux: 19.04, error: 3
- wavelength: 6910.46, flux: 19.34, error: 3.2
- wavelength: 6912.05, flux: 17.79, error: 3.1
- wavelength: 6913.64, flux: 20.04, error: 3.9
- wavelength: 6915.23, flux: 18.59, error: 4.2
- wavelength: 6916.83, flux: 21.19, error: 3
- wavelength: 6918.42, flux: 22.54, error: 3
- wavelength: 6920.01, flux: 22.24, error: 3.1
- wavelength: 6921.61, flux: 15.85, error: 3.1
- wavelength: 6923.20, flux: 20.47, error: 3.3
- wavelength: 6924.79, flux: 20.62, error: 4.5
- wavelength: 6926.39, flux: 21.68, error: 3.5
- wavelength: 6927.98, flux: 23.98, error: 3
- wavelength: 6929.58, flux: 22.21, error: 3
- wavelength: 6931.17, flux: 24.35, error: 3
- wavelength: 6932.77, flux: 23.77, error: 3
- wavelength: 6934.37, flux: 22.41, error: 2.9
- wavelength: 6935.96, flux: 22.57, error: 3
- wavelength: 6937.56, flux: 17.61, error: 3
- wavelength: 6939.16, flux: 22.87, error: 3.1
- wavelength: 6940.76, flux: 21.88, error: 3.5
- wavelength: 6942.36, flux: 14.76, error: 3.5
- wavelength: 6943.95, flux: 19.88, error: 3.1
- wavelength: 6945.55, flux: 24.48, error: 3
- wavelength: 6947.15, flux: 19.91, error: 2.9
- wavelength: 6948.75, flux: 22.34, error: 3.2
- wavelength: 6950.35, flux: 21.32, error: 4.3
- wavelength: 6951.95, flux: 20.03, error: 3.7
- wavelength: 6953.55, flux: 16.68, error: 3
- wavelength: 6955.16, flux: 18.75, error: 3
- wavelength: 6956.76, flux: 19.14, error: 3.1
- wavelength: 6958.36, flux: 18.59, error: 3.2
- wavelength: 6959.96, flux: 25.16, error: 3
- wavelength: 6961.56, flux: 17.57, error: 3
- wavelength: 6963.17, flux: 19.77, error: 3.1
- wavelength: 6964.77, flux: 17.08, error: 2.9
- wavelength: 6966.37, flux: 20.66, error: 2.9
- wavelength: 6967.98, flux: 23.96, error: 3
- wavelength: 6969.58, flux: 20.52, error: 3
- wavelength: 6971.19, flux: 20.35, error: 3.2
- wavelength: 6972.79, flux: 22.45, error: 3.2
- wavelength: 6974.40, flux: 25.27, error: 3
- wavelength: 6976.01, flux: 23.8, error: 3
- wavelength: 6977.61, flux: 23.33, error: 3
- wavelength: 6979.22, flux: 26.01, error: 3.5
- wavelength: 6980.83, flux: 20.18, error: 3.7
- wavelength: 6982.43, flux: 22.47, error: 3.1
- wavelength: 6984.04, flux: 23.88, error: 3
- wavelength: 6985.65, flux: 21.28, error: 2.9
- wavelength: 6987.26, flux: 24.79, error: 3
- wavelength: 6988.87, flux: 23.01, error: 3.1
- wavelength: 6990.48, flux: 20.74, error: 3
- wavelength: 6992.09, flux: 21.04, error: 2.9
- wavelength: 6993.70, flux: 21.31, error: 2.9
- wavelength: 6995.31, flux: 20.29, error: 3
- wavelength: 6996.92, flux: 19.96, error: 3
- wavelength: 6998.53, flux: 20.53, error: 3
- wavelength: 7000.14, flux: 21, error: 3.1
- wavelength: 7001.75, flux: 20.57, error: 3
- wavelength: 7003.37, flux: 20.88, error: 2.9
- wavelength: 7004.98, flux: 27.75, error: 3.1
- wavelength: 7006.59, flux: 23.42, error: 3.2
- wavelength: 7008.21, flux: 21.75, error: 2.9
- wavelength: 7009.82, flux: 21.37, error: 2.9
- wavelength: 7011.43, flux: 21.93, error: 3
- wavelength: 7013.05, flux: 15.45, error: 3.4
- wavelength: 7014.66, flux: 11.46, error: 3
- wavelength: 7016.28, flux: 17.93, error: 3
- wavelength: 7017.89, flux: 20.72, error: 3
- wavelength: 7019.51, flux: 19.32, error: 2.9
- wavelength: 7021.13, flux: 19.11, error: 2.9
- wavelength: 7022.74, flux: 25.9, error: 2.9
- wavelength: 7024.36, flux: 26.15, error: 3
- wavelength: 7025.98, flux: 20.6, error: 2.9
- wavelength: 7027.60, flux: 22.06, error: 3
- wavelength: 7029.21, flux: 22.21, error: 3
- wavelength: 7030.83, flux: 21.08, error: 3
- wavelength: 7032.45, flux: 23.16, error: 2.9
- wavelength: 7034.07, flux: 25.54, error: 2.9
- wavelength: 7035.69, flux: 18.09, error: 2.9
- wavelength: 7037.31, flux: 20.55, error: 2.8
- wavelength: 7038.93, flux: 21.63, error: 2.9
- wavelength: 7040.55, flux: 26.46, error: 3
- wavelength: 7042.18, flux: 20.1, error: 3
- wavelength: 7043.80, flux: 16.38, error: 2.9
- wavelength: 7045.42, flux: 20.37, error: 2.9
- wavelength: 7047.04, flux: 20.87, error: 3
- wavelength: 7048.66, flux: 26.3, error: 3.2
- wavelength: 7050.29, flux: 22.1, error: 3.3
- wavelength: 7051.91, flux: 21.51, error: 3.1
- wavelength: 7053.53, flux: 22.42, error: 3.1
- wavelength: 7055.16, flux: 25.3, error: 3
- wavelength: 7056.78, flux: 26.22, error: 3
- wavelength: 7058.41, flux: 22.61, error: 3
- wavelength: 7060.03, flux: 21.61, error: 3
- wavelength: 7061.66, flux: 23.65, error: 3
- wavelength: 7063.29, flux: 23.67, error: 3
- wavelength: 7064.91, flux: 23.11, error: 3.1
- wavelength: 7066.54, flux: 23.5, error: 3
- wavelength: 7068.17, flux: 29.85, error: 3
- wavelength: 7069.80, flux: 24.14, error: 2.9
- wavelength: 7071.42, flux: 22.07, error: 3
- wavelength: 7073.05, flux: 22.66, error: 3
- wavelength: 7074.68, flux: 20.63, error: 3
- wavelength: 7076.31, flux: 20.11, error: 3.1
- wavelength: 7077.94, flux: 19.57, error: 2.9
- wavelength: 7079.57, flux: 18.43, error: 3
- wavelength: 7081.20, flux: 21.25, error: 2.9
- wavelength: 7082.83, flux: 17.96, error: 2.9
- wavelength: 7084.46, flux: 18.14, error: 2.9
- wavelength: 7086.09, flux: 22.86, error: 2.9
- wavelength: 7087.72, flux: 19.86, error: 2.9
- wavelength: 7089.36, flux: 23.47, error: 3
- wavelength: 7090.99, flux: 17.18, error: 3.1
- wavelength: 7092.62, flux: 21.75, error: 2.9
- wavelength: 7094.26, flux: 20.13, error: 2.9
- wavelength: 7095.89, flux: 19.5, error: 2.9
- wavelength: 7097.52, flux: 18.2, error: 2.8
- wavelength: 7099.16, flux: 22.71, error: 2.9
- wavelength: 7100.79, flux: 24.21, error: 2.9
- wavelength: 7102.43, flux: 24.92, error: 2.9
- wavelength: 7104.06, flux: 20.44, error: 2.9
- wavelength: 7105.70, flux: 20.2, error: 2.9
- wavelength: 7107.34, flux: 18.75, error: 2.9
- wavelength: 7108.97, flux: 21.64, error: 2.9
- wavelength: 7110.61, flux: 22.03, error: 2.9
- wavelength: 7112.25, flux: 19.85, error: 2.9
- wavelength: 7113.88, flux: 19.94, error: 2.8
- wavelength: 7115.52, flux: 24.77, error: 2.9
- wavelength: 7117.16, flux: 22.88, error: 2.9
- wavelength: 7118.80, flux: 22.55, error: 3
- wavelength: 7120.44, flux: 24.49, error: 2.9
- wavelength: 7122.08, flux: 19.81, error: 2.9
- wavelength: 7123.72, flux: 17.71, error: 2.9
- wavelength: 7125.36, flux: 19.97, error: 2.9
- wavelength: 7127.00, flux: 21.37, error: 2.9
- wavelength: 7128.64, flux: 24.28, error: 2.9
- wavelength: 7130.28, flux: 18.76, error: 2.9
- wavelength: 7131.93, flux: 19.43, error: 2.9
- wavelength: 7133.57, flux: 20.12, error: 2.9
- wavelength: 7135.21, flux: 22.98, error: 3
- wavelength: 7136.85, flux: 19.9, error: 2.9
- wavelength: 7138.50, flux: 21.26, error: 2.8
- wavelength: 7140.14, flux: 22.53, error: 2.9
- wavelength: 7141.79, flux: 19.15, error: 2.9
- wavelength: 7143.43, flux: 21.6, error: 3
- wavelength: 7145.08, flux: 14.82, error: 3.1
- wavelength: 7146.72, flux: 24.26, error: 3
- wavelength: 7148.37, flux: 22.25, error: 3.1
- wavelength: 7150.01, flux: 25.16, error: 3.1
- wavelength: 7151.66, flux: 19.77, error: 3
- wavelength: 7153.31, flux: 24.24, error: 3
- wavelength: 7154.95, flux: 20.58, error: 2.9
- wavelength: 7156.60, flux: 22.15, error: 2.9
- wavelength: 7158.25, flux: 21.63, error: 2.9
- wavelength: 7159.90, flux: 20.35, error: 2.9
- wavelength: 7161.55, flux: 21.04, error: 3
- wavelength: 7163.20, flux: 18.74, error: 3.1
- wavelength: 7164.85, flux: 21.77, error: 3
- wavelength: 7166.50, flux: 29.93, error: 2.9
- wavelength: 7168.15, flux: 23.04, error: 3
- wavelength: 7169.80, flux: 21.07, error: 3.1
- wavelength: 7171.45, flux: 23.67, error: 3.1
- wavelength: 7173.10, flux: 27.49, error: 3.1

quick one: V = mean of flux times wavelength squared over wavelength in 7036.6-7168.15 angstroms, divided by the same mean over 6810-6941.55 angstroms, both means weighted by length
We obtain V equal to 1.08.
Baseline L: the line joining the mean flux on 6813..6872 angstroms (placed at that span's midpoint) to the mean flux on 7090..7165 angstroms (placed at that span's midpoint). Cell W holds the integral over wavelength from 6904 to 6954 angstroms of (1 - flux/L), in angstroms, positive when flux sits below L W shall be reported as 1.33 angstroms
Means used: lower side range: 21.5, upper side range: 21.1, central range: 20.8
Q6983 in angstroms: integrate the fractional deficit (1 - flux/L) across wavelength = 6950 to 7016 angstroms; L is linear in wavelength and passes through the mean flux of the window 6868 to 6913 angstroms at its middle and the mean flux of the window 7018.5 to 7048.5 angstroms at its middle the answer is 1.3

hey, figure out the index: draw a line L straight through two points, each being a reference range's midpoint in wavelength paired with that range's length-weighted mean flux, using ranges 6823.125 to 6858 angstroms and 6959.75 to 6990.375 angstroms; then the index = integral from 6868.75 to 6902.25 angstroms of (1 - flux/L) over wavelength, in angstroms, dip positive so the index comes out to 1.1 angstroms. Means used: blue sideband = 21.9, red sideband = 22.1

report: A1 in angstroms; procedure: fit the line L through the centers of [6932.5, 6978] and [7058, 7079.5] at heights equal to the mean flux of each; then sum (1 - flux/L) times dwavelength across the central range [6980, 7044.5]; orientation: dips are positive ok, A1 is 1.42 angstroms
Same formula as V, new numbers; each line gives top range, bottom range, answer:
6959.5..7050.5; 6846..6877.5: 1.06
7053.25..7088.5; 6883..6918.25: 1.11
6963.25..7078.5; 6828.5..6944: 1.07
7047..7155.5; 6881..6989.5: 1.07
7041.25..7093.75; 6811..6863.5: 1.07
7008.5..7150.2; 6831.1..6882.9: 1.07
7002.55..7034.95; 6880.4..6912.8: 1.05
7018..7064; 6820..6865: 1.08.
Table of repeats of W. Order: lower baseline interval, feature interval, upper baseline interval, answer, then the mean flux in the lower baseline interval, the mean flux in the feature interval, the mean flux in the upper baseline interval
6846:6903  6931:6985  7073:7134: -0.5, 21.2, 21.3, 20.8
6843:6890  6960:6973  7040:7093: 0.6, 20.9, 20.5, 22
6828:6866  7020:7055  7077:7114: -1.9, 22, 22.1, 20.6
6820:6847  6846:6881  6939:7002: 1.7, 22.3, 21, 21.2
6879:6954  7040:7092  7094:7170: -1.6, 21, 22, 21.4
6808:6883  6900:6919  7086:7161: 0.4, 21.6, 21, 21.2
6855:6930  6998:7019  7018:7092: 1.3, 21.1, 20.3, 22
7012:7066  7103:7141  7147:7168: 1.7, 21.6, 21.1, 22.4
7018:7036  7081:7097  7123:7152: 1.0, 22.2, 20.1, 20.9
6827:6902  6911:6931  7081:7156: 0.7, 21.6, 20.7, 21.1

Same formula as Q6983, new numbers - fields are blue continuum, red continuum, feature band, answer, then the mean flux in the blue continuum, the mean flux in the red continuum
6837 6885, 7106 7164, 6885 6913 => -0.25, 21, 21.2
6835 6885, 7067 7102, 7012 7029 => 0.97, 21.1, 21.2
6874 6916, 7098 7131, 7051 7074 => -2.45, 21.1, 21.5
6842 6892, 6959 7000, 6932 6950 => 0.28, 20.8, 21.8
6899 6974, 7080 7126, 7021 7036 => -1.24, 21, 21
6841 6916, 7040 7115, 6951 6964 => 1.12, 21.1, 21.7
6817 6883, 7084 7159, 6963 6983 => -0.62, 21.6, 21.2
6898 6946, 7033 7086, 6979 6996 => -0.33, 21.4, 22.1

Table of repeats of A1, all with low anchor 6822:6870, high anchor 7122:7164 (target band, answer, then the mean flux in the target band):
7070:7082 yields 0.1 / 20.9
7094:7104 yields -0.3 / 21.6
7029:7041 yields -0.6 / 22.2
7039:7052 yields -0.4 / 21.8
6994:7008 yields -0.3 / 21.8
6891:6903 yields -0.7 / 22.8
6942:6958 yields 1.2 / 19.8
